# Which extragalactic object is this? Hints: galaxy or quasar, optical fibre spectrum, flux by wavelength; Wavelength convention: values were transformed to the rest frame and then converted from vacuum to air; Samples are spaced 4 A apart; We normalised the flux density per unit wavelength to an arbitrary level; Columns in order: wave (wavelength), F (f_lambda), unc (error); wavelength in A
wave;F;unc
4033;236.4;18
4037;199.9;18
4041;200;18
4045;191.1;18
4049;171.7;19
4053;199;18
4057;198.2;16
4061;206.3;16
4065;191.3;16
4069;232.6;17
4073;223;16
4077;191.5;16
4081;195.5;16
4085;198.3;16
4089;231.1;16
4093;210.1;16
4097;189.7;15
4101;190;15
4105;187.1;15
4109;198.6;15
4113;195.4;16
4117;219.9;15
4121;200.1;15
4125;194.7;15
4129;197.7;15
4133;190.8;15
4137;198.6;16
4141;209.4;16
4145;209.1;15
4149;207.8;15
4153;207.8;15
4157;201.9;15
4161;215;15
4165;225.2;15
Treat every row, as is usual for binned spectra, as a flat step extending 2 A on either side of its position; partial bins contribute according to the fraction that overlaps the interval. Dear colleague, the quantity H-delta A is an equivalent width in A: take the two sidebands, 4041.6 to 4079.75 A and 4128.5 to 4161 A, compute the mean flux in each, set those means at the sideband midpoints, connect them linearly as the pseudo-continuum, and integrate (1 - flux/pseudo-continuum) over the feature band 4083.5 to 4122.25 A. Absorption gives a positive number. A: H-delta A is 0.0 A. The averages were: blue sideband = 200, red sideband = 204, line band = 202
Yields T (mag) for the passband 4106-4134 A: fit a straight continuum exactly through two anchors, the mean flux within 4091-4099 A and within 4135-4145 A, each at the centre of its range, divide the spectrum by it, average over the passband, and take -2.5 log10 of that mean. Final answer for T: 0.02 mag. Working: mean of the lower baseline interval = 200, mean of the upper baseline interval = 205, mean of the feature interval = 199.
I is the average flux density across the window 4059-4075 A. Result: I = 213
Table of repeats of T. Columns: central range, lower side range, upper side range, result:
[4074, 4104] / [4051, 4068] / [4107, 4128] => 0.00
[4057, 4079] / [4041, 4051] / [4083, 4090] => -0.04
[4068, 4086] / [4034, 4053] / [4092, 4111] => -0.07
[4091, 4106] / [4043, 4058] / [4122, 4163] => 0.01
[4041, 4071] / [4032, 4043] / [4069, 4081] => 0.06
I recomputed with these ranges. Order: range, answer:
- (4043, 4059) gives 190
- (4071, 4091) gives 208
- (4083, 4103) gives 204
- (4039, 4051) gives 188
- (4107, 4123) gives 204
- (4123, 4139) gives 195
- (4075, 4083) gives 194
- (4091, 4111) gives 195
